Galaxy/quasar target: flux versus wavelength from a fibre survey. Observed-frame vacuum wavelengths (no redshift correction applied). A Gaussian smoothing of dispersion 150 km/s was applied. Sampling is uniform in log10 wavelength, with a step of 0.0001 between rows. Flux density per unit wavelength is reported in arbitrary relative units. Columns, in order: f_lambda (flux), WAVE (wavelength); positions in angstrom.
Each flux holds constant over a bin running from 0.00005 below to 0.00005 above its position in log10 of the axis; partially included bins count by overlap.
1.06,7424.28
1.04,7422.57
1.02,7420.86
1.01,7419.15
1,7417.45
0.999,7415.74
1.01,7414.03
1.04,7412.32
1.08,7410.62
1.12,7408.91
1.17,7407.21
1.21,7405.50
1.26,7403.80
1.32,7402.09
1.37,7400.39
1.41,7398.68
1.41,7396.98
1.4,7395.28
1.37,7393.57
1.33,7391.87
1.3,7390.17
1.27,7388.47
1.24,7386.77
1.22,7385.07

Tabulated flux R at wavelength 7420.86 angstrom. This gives 1.02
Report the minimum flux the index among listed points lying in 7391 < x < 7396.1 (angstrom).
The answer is 1.33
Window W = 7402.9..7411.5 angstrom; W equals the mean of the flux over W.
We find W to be 1.17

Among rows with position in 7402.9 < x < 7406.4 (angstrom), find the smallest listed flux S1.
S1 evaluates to 1.21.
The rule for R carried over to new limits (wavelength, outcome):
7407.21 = 1.17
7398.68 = 1.41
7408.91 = 1.12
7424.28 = 1.06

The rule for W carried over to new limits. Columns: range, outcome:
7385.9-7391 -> 1.27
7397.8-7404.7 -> 1.34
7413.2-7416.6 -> 1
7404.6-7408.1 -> 1.19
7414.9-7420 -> 1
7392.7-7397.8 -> 1.39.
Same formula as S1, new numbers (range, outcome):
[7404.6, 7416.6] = 0.999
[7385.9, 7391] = 1.24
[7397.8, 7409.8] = 1.12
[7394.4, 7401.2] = 1.37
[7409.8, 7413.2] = 1.04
